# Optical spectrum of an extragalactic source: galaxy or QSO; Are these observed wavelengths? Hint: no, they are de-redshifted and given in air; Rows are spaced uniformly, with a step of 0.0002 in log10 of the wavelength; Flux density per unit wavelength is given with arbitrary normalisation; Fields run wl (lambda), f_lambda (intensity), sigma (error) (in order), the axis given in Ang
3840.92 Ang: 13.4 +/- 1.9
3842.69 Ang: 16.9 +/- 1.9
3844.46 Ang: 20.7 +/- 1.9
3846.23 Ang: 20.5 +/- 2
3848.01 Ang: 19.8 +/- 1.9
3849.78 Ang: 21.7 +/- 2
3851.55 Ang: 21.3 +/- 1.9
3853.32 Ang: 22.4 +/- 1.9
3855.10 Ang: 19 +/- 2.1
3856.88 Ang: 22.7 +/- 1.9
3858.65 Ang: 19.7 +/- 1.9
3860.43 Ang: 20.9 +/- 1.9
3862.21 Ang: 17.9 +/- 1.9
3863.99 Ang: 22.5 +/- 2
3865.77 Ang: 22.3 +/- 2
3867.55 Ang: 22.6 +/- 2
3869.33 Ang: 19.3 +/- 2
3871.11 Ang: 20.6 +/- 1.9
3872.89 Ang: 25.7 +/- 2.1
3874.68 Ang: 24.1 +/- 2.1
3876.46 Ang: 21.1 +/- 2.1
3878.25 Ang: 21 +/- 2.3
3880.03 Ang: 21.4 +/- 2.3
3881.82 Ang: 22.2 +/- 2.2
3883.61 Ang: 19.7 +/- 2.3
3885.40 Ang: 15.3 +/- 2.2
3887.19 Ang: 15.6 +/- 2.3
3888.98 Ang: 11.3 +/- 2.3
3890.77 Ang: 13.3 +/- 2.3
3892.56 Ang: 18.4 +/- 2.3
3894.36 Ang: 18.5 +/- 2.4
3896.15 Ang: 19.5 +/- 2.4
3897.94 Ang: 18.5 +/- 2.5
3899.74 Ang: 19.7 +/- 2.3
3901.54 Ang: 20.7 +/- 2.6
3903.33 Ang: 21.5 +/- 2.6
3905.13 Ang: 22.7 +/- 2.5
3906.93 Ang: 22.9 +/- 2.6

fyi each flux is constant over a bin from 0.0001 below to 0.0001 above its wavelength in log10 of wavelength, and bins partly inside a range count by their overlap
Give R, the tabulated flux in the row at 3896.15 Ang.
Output 19.5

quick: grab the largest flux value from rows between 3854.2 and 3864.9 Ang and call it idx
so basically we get 22.7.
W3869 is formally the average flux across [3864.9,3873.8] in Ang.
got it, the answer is 22.1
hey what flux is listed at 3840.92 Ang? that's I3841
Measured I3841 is 13.4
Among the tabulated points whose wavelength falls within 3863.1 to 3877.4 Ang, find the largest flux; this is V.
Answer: 25.7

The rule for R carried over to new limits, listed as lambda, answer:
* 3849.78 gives 21.7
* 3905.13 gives 22.7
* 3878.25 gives 21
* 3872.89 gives 25.7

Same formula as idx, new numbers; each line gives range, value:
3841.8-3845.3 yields 20.7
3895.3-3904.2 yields 21.5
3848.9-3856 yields 22.4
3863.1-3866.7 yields 22.5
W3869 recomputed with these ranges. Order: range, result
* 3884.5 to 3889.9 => 14.1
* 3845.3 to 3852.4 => 20.8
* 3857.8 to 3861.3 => 20.3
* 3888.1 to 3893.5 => 14.4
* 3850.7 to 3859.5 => 21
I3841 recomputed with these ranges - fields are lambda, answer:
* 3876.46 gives 21.1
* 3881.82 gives 22.2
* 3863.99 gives 22.5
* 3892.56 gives 18.4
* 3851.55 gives 21.3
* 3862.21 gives 17.9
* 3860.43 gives 20.9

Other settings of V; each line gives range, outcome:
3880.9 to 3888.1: 22.2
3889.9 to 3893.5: 18.4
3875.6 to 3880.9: 21.4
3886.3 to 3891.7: 15.6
